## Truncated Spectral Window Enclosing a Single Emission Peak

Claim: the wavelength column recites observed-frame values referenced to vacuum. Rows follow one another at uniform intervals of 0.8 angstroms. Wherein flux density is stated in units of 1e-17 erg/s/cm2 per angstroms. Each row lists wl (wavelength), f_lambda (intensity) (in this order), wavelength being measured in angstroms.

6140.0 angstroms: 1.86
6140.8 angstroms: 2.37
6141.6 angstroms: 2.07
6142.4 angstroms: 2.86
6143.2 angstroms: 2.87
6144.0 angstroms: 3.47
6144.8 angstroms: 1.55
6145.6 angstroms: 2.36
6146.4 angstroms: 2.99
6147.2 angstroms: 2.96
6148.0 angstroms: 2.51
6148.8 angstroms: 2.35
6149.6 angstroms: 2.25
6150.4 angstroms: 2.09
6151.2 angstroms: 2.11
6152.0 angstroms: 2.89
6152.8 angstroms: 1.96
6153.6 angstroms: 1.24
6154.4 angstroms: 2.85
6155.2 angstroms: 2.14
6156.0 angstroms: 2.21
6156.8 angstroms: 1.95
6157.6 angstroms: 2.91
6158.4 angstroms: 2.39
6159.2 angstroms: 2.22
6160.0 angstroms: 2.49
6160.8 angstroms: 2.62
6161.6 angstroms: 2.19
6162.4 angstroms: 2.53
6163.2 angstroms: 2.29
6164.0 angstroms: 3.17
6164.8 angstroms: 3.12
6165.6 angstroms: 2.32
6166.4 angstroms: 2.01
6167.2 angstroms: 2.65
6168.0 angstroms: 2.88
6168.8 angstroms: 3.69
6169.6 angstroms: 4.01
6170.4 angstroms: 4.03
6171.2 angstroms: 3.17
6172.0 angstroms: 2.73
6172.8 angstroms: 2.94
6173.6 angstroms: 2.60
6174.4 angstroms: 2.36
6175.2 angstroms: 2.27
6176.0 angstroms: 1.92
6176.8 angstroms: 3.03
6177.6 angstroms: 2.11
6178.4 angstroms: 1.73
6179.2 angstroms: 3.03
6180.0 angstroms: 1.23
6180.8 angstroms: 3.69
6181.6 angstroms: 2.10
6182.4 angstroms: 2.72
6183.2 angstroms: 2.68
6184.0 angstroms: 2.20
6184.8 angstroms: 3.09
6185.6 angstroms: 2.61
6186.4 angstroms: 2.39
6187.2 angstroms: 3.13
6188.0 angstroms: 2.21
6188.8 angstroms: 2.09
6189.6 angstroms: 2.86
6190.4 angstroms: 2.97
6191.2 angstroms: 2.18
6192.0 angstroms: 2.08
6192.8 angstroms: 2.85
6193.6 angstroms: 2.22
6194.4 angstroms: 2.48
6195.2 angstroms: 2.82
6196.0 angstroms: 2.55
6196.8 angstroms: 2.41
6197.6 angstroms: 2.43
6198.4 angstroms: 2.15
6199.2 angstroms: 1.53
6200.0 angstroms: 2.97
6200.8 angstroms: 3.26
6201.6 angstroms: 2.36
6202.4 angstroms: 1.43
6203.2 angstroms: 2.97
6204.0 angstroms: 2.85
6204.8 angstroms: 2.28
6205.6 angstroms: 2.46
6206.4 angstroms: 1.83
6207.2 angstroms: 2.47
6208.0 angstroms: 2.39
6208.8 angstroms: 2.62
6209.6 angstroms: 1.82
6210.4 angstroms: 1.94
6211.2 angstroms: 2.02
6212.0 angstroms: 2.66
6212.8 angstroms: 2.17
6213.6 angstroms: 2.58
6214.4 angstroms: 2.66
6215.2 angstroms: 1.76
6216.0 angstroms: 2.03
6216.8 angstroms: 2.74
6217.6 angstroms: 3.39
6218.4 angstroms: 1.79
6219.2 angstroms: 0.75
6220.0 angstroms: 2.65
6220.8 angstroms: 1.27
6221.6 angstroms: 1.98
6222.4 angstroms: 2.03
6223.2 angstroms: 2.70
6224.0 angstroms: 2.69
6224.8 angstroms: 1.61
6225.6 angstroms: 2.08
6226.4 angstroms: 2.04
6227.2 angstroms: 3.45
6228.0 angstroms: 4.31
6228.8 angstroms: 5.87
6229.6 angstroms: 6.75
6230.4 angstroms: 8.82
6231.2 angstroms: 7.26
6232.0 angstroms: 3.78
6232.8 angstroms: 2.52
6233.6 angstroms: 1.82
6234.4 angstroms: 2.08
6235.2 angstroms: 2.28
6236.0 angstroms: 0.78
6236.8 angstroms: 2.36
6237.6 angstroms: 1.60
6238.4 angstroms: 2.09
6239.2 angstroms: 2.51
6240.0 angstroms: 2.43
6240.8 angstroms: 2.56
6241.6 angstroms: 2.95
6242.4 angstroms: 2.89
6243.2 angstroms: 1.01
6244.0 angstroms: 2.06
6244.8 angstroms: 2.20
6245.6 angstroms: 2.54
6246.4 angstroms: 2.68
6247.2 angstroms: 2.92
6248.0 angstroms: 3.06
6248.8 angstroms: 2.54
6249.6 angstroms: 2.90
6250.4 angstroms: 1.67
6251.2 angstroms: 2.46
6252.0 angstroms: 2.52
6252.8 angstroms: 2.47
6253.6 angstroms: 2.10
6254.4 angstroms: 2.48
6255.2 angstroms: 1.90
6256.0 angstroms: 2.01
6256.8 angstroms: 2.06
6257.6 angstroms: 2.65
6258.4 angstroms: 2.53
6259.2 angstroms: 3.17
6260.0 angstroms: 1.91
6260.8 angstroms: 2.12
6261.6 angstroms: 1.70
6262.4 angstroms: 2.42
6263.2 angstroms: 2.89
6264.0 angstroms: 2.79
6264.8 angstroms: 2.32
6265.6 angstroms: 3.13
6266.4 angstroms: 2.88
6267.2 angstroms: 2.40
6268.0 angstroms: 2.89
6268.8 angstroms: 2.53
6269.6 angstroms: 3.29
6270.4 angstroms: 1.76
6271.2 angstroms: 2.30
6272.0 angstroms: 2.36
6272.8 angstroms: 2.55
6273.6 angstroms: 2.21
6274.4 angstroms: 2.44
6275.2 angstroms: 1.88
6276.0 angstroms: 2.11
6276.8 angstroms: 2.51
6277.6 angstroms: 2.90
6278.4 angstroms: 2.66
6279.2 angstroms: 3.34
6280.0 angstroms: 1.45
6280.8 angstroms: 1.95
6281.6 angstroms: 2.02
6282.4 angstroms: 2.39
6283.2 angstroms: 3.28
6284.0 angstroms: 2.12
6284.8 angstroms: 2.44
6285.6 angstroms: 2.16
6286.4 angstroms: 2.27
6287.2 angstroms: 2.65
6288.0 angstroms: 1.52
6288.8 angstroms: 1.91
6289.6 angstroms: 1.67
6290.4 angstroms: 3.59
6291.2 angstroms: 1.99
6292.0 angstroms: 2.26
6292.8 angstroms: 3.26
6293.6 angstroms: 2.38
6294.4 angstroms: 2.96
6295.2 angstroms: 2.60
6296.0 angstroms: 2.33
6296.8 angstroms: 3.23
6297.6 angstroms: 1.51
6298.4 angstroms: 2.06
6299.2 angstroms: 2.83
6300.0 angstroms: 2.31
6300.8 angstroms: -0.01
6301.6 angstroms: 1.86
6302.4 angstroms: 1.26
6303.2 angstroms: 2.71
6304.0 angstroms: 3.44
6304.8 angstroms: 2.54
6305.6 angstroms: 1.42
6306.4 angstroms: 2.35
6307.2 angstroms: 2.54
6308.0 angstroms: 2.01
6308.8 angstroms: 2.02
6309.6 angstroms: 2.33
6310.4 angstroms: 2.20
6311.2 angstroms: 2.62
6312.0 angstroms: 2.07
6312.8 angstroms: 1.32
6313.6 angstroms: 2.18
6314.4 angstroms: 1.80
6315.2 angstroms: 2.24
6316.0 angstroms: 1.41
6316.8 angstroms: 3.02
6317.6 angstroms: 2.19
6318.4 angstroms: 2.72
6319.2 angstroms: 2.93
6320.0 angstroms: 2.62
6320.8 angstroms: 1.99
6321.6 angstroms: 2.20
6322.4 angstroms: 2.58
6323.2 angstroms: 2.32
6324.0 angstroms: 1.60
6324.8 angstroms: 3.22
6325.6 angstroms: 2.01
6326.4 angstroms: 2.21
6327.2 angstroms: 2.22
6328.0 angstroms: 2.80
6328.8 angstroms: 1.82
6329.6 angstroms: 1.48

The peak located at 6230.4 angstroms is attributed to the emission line [O III]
